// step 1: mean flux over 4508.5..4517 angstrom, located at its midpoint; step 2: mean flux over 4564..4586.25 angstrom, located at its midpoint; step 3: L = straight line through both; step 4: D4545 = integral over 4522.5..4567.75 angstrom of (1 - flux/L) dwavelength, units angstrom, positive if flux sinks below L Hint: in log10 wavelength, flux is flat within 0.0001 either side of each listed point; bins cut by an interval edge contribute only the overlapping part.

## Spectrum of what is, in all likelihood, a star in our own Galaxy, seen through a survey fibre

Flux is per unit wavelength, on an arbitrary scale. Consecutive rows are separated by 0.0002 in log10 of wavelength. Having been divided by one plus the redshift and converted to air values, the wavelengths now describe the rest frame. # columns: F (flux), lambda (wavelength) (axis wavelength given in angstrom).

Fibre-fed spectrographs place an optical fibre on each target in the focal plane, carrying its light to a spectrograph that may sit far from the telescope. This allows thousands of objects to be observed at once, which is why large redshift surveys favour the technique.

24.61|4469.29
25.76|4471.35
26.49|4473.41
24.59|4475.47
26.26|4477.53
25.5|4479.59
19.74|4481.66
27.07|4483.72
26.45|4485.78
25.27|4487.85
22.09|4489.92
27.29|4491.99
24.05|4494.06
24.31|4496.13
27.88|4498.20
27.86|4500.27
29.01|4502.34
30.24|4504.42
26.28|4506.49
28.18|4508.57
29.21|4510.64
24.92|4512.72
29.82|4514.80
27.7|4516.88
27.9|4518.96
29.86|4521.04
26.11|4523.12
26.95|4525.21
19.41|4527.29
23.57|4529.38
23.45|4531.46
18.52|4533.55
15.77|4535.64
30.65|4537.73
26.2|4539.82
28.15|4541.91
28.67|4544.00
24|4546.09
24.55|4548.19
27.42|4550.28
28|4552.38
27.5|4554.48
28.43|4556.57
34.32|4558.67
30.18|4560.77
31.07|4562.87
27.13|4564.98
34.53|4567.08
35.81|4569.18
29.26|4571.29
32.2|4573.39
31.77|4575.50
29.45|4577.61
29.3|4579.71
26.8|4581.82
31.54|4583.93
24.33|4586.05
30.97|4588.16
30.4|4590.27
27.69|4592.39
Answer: 4.3 angstrom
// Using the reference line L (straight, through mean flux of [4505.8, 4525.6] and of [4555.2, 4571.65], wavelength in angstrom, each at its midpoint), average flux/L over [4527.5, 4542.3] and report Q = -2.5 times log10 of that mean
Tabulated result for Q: 0.24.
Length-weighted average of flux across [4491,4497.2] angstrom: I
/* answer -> 25.2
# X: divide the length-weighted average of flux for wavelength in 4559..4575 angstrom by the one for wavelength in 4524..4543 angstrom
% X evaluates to 1.3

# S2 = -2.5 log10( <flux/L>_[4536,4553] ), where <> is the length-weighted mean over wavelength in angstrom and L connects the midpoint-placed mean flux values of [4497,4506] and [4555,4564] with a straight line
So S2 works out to 0.132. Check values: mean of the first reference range 28.5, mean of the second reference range 30.8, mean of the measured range 26.7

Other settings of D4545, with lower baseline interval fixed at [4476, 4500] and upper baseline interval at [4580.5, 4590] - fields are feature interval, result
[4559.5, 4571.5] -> -1.6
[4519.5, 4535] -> 1.5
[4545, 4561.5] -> -0.3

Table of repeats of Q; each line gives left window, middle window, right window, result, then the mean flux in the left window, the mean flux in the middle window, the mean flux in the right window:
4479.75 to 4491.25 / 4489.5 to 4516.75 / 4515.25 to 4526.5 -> -0.05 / 24.3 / 27.1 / 27.6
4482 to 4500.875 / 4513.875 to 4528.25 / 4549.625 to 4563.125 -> 0.02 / 25.5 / 26.8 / 29.5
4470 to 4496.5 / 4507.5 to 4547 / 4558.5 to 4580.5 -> 0.10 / 25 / 25.7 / 31.3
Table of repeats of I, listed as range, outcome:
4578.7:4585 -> 29.2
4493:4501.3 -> 26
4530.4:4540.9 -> 22.9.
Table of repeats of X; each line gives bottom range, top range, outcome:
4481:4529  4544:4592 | 1.11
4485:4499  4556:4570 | 1.25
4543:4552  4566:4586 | 1.17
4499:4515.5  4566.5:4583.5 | 1.10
